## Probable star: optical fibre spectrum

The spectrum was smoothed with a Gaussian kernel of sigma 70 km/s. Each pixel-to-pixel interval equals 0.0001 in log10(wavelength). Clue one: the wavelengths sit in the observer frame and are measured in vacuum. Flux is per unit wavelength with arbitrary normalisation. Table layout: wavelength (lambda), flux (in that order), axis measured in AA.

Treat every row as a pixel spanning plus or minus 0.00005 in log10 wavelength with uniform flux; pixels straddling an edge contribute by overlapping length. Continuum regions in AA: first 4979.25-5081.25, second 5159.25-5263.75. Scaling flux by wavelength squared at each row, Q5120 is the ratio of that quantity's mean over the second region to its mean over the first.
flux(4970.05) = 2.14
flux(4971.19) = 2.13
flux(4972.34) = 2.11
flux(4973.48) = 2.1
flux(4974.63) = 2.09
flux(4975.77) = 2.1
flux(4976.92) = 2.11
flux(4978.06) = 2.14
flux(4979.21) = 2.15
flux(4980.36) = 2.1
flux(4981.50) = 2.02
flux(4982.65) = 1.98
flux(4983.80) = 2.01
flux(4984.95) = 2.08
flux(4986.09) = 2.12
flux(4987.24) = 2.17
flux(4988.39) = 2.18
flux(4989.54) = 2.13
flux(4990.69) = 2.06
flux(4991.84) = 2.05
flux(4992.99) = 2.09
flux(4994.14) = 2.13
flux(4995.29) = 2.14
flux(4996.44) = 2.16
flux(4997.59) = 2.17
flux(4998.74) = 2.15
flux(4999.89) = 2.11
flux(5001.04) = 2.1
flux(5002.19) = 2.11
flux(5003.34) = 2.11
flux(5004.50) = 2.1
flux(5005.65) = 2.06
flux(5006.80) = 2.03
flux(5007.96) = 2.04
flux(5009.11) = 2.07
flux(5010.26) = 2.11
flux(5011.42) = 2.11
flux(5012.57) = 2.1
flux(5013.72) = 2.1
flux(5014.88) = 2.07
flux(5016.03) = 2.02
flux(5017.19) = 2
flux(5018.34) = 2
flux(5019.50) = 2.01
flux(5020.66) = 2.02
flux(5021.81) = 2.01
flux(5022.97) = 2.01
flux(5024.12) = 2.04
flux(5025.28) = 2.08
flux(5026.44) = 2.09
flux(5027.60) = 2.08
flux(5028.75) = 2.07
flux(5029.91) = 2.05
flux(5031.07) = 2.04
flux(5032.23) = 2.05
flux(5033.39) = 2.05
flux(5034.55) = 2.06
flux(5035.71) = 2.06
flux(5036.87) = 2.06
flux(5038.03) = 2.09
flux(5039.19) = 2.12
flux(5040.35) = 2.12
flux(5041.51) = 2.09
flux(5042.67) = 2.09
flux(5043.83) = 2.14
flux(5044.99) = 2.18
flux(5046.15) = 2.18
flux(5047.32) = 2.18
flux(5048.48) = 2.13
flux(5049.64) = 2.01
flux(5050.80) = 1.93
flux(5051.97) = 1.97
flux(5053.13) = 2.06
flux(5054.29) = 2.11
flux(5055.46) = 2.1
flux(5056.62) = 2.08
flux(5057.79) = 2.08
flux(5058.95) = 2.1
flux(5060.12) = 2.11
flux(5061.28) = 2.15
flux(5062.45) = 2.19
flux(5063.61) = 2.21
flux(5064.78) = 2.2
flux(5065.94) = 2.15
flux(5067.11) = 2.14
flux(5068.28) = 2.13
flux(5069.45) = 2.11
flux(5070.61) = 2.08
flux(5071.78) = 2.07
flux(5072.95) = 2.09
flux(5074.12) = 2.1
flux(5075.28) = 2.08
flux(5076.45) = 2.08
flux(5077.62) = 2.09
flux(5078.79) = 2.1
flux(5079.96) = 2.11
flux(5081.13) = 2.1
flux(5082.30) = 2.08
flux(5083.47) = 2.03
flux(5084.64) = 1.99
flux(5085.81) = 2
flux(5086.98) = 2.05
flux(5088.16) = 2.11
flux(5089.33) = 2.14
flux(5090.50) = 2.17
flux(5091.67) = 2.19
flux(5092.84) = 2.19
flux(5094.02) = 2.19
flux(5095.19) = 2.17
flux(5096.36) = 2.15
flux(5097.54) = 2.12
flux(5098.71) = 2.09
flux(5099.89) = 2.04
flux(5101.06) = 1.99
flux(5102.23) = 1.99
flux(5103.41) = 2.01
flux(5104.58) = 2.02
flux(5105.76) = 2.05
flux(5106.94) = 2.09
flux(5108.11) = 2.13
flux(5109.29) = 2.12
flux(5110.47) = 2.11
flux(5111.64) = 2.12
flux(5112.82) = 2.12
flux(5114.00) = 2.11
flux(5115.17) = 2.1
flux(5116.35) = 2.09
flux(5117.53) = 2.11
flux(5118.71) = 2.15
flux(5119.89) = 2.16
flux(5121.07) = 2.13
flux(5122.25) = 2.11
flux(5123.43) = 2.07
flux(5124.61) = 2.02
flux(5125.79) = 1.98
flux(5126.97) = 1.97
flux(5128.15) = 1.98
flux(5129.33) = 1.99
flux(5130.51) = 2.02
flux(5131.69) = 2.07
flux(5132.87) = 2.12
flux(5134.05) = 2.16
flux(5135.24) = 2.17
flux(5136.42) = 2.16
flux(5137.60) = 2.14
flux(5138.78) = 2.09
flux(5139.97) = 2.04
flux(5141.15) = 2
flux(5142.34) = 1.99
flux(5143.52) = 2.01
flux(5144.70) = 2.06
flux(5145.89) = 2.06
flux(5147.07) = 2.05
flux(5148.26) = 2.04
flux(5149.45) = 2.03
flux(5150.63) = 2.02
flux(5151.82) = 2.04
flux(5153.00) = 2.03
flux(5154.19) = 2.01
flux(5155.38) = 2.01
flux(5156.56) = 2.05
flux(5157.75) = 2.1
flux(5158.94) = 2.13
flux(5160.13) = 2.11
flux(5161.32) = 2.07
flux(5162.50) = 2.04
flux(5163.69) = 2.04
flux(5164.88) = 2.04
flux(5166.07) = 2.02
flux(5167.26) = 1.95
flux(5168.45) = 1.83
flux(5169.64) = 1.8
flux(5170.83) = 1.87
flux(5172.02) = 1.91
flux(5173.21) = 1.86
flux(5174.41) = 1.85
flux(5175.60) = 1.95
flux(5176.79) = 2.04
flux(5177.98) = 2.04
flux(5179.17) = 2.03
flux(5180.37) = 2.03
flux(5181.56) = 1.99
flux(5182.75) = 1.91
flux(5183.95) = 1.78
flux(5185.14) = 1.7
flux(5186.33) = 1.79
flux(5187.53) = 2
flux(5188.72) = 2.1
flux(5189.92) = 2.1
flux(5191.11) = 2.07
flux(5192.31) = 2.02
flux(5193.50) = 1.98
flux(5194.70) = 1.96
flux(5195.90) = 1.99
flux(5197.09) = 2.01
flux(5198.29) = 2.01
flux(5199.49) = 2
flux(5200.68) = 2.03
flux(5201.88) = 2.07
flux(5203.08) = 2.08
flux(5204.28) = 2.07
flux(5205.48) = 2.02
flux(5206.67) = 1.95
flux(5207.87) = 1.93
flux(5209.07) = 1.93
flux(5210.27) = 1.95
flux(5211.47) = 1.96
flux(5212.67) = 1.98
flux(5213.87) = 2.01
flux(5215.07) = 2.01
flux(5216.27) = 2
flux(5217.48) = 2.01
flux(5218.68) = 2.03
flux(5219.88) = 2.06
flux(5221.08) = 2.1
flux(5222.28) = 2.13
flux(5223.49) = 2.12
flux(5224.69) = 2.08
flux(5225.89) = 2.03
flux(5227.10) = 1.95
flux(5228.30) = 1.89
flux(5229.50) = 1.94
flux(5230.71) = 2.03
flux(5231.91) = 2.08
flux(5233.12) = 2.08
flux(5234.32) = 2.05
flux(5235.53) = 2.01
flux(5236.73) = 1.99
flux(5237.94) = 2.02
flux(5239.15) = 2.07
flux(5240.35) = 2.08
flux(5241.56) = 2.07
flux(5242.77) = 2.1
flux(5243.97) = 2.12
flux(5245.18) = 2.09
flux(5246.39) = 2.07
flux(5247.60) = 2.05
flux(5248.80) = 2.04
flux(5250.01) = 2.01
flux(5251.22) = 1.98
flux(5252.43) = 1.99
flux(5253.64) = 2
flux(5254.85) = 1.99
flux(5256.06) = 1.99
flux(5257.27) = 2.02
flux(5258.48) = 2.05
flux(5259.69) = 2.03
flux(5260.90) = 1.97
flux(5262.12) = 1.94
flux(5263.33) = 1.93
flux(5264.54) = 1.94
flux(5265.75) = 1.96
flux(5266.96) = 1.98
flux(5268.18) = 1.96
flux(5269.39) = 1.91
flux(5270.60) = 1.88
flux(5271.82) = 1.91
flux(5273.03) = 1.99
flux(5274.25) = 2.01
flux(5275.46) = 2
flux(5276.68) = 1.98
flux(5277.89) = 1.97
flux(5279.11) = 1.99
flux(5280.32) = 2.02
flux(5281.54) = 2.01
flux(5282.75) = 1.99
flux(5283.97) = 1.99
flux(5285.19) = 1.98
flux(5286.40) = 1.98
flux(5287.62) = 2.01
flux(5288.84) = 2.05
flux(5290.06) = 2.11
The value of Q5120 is 1.03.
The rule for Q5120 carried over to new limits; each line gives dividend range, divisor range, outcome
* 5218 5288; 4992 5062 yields 1.06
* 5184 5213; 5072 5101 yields 0.99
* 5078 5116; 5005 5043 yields 1.05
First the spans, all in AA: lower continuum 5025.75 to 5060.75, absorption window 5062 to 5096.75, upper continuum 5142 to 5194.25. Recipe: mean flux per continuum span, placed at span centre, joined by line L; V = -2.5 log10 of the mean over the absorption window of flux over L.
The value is -0.03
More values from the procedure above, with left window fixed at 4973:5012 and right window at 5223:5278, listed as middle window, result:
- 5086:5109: -0.02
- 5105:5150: -0.01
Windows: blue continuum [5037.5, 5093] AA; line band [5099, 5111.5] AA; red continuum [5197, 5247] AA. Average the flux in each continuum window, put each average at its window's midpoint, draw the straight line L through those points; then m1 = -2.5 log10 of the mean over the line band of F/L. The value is 0.01 mag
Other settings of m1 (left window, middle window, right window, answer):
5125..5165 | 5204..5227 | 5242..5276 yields 0.00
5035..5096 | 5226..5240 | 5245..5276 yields 0.00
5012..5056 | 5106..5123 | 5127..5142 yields -0.02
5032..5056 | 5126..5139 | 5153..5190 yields -0.04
